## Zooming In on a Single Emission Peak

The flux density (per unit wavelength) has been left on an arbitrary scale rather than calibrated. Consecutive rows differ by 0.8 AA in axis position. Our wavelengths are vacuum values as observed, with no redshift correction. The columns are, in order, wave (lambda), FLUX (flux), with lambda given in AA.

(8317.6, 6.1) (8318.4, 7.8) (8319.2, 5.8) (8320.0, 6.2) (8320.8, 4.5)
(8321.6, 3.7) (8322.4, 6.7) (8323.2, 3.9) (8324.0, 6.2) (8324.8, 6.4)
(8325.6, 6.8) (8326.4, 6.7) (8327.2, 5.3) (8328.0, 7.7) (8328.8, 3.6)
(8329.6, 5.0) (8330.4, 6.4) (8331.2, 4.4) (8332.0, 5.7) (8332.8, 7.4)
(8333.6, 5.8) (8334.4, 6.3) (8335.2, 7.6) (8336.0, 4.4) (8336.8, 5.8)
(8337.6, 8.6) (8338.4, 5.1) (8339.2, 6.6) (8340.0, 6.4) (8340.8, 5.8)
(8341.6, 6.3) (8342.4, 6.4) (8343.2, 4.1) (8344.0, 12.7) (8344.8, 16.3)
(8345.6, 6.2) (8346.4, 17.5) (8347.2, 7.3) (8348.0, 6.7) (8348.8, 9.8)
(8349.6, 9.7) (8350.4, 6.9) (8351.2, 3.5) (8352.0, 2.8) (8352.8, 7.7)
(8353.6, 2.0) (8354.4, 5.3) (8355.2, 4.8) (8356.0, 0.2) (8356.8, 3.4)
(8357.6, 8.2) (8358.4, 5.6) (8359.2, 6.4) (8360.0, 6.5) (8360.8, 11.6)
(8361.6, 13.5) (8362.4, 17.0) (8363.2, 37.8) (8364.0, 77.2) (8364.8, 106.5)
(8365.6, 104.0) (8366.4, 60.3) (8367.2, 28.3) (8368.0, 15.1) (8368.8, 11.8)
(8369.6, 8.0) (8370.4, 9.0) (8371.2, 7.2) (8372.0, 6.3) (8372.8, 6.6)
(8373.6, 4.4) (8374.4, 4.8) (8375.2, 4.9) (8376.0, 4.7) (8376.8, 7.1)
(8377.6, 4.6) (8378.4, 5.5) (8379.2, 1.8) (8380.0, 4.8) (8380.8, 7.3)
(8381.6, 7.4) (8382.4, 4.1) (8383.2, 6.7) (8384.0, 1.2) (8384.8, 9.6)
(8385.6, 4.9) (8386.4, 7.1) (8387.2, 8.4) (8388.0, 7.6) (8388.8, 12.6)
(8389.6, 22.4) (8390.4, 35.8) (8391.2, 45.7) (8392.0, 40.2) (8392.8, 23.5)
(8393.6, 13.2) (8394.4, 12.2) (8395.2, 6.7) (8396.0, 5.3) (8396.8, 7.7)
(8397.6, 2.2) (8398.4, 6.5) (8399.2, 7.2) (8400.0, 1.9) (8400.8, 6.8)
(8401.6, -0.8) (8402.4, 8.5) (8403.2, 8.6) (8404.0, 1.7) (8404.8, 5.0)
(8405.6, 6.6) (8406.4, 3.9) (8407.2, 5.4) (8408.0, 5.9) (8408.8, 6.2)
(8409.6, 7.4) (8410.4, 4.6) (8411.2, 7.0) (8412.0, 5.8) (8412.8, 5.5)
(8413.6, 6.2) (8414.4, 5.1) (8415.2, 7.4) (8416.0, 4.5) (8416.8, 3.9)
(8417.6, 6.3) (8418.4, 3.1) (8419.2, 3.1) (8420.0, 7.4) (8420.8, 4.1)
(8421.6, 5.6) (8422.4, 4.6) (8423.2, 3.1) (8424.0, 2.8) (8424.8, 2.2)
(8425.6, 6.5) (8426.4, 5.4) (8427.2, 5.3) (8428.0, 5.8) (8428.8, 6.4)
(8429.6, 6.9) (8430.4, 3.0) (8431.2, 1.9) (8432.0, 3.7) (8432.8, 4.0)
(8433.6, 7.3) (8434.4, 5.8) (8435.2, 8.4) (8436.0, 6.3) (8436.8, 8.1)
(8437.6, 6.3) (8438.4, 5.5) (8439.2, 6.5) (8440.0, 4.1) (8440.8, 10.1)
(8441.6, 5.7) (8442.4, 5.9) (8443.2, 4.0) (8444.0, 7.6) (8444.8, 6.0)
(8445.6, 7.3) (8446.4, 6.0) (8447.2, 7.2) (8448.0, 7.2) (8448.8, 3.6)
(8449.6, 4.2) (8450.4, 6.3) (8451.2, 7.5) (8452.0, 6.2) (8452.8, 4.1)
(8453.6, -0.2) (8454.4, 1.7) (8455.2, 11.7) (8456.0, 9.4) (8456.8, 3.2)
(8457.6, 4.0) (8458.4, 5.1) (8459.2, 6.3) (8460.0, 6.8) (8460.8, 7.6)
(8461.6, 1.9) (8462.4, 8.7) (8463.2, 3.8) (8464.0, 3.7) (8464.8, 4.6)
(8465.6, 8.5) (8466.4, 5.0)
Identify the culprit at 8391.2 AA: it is [N II] 6583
